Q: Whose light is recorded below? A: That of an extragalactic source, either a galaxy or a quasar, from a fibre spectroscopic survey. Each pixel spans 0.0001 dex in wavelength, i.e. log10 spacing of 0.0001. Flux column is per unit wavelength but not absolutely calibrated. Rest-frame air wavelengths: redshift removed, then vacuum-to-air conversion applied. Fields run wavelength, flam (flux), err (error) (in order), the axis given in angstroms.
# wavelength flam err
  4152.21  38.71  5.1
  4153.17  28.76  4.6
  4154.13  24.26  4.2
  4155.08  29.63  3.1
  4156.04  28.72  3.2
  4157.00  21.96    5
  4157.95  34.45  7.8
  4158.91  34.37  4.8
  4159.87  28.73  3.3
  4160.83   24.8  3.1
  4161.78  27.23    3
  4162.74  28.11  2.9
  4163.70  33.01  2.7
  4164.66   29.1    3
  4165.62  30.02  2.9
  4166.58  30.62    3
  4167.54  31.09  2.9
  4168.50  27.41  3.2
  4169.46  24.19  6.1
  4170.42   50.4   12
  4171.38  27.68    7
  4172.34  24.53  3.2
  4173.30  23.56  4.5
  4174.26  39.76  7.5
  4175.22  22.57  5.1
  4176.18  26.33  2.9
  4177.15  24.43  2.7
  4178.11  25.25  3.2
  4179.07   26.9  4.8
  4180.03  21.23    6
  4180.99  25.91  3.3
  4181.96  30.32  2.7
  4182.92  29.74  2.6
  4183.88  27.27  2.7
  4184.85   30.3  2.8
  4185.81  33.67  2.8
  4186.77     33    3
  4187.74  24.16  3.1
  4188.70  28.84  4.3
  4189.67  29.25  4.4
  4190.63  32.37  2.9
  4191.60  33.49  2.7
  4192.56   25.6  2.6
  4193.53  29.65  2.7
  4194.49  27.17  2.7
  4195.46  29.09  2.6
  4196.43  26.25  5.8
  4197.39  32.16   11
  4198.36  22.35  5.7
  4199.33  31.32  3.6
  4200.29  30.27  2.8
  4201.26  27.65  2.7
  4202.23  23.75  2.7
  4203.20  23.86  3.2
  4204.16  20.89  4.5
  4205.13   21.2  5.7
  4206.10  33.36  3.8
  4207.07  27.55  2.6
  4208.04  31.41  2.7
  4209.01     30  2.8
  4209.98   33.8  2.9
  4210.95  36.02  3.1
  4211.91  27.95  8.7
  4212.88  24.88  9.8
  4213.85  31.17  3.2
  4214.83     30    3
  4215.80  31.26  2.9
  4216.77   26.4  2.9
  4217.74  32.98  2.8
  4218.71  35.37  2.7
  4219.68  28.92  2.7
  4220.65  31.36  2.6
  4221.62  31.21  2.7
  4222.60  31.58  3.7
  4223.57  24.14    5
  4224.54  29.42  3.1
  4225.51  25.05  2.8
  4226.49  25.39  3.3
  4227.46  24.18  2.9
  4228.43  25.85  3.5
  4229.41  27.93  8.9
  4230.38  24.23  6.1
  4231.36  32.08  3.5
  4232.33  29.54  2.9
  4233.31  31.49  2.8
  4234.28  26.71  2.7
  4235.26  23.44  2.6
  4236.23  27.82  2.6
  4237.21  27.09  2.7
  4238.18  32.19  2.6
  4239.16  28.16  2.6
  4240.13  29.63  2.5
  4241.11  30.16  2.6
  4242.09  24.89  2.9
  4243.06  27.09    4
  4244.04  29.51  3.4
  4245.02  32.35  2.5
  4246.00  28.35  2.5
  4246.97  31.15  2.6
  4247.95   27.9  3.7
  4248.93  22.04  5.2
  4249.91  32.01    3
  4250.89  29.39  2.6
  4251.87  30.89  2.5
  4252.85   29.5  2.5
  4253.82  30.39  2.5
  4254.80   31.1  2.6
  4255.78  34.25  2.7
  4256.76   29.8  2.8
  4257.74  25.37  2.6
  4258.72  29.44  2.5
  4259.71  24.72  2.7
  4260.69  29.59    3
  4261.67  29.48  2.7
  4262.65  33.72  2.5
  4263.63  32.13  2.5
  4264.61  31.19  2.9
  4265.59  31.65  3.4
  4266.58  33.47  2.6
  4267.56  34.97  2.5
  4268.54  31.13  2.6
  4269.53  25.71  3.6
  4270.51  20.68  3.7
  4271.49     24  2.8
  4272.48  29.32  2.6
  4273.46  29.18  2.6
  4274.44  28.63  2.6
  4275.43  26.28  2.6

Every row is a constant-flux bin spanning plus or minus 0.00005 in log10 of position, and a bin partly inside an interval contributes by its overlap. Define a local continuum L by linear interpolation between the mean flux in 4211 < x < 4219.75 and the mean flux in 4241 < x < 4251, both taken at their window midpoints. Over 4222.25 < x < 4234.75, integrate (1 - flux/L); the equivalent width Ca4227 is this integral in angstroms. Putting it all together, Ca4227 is 0.9 angstroms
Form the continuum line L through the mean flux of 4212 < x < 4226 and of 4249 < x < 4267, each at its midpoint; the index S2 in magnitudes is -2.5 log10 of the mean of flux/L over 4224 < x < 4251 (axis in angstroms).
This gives 0.069 mag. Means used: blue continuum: 29.5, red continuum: 30.2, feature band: 28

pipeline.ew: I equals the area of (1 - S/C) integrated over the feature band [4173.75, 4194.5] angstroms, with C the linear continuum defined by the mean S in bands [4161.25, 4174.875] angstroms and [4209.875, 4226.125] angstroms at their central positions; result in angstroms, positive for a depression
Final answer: 1.2 angstroms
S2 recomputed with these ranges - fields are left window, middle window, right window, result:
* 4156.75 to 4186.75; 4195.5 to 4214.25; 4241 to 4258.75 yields 0.03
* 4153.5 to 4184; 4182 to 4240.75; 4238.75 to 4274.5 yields 0.01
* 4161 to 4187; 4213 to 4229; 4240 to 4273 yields 0.01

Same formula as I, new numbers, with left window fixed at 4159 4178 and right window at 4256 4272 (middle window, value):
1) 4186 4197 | 0.02 angstroms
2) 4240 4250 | 0.26 angstroms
